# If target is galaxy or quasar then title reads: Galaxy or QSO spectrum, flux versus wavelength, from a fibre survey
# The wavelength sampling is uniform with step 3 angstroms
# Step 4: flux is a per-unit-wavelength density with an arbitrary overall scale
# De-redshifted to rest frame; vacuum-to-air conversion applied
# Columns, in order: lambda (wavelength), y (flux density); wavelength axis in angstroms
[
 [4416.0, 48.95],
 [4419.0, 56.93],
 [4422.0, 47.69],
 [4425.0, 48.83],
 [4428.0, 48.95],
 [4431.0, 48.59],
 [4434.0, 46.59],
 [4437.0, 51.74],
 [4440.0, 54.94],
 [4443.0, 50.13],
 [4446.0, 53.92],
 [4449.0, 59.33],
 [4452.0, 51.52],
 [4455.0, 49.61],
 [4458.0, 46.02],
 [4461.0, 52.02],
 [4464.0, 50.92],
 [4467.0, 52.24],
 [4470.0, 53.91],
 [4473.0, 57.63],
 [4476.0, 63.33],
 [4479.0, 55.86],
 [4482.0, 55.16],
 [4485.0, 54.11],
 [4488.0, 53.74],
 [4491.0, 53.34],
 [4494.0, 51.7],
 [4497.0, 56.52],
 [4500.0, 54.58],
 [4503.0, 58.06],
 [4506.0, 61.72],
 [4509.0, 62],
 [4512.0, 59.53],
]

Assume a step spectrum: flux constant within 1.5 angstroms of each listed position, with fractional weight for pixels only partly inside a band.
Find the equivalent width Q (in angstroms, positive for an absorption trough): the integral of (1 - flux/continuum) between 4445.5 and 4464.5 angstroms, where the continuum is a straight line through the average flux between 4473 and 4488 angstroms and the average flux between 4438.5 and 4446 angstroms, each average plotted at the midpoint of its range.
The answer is 0.8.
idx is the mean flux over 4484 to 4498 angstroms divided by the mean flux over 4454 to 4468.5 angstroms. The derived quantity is 1.07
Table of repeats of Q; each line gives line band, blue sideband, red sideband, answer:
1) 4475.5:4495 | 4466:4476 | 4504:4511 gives 1.03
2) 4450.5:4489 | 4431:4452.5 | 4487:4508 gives 0.43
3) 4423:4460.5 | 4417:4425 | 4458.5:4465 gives 0.16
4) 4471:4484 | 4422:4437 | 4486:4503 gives -1.20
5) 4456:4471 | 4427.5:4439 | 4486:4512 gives 0.50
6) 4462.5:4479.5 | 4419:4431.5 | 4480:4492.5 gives -0.84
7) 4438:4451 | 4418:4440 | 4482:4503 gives -0.82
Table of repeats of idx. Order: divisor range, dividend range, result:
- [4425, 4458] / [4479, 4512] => 1.10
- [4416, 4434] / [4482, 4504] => 1.10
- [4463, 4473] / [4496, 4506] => 1.07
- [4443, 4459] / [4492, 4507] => 1.08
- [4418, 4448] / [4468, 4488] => 1.11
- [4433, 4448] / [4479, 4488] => 1.05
